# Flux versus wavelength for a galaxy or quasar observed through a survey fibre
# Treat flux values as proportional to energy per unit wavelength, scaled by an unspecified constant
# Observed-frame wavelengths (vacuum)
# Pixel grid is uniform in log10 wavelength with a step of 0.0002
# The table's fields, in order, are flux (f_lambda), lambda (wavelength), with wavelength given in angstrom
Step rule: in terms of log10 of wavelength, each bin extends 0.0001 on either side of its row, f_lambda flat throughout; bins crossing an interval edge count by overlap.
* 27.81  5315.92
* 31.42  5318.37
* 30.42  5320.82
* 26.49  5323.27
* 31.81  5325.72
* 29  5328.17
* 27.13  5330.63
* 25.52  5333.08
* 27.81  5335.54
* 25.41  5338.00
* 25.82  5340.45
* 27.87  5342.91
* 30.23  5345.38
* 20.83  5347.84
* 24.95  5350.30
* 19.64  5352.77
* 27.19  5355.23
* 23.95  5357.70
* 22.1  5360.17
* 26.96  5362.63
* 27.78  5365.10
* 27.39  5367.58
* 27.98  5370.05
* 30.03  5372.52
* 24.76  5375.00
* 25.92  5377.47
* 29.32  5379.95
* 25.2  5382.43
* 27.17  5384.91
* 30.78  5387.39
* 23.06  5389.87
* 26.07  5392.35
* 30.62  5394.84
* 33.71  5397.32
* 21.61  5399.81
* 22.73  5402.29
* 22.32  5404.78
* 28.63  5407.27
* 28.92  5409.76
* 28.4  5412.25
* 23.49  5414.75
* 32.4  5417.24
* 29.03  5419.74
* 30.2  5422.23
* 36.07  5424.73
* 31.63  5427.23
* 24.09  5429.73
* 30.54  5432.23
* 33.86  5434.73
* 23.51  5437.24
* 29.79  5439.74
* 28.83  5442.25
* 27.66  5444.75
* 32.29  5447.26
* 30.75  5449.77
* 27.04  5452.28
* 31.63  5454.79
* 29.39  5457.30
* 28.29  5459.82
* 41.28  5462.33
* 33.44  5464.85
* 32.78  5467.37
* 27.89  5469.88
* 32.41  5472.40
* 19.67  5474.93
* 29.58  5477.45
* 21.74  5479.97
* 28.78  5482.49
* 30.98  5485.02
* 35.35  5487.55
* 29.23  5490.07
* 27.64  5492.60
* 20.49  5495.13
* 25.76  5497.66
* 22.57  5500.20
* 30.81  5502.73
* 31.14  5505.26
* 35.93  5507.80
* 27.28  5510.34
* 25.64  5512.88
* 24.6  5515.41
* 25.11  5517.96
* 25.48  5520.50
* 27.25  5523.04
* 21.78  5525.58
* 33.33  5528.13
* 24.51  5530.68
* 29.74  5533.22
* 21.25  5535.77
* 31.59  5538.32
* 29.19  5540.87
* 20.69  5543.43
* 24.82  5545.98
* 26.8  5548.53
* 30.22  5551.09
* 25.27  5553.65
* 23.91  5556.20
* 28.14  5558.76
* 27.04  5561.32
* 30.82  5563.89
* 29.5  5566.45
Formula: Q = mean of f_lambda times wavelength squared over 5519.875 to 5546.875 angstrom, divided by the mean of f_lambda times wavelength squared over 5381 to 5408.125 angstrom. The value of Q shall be 1.0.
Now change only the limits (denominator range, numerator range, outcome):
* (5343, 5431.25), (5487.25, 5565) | 1.05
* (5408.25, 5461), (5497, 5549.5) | 0.95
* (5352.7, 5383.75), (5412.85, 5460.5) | 1.15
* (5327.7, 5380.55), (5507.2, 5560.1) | 1.09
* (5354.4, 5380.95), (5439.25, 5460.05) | 1.14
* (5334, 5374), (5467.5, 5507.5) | 1.13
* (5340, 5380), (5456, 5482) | 1.19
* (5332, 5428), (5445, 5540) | 1.10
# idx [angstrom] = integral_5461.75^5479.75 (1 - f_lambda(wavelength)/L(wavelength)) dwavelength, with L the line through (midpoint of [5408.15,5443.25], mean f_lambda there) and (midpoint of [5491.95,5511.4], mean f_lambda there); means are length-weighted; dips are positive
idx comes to -1.1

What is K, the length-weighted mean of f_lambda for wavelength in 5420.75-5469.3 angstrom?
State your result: 30.6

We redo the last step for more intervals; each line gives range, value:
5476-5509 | 28.4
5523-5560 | 26.5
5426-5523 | 28.8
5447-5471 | 31.5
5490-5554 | 26.8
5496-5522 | 27.3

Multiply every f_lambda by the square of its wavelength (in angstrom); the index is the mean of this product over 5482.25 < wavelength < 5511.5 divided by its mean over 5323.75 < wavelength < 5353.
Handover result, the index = 1.15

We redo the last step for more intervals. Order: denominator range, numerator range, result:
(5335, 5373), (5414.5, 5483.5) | 1.19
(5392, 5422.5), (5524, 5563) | 1.02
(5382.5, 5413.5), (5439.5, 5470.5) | 1.17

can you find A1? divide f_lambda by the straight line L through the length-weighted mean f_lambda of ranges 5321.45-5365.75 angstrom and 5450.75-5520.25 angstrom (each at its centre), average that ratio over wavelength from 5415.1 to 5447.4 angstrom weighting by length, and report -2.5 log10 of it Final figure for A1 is -0.08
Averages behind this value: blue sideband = 26.2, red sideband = 28.7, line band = 29.7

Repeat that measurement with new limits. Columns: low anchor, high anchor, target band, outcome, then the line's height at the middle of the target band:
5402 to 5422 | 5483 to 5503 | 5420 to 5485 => -0.08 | 27.5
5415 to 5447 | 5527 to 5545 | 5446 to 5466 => -0.10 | 29.1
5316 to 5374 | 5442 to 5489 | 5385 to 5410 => 0.06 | 28.2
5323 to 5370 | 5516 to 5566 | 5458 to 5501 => -0.09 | 26.6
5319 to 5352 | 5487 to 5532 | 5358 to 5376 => 0.02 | 27.2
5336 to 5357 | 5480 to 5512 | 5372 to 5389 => -0.06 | 26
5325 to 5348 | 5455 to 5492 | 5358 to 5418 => 0.06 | 28.4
